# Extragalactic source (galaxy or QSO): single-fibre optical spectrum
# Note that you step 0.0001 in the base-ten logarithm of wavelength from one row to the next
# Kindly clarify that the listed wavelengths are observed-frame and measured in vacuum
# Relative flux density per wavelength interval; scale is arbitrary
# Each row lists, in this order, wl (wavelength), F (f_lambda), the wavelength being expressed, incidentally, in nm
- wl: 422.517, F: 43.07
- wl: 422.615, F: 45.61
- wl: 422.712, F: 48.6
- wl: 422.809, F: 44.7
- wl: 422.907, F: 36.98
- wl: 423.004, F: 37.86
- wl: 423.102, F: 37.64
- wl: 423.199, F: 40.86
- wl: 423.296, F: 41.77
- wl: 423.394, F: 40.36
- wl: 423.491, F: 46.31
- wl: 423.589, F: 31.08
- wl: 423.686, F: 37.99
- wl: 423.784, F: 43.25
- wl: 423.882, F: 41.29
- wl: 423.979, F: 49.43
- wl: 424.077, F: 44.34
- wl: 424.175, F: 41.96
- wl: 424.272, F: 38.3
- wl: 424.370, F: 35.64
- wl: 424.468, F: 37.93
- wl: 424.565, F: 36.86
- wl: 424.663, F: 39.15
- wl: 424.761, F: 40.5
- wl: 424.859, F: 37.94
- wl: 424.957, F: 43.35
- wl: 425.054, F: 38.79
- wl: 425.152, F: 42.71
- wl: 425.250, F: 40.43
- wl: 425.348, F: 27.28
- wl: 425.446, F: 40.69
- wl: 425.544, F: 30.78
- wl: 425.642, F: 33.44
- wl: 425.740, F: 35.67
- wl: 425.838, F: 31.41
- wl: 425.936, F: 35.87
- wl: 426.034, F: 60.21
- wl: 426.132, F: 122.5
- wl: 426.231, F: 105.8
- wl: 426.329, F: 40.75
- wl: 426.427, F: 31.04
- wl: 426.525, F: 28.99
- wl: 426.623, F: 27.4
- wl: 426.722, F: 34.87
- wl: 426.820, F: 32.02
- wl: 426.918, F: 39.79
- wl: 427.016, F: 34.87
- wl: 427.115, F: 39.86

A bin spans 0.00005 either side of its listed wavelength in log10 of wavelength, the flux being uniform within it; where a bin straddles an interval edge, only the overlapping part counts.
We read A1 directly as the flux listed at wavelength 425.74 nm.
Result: 35.67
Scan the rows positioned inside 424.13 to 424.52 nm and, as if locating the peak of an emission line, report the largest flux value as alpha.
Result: 41.96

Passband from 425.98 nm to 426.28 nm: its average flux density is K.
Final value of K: 95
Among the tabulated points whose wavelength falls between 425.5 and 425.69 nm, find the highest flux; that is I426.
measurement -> 33.44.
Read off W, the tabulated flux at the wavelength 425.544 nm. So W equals 30.78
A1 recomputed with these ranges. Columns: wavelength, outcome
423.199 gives 40.86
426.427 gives 31.04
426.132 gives 122.5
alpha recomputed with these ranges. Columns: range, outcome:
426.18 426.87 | 105.8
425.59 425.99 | 35.87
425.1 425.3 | 42.71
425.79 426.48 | 122.5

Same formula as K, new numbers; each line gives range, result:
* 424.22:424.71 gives 37.7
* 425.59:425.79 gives 34.5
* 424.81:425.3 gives 40.6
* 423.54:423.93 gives 38.3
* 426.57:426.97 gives 33.5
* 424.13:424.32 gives 40.2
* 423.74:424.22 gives 44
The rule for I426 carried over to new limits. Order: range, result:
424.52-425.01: 43.35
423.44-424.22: 49.43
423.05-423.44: 41.77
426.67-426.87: 34.87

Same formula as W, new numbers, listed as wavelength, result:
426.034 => 60.21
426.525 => 28.99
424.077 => 44.34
